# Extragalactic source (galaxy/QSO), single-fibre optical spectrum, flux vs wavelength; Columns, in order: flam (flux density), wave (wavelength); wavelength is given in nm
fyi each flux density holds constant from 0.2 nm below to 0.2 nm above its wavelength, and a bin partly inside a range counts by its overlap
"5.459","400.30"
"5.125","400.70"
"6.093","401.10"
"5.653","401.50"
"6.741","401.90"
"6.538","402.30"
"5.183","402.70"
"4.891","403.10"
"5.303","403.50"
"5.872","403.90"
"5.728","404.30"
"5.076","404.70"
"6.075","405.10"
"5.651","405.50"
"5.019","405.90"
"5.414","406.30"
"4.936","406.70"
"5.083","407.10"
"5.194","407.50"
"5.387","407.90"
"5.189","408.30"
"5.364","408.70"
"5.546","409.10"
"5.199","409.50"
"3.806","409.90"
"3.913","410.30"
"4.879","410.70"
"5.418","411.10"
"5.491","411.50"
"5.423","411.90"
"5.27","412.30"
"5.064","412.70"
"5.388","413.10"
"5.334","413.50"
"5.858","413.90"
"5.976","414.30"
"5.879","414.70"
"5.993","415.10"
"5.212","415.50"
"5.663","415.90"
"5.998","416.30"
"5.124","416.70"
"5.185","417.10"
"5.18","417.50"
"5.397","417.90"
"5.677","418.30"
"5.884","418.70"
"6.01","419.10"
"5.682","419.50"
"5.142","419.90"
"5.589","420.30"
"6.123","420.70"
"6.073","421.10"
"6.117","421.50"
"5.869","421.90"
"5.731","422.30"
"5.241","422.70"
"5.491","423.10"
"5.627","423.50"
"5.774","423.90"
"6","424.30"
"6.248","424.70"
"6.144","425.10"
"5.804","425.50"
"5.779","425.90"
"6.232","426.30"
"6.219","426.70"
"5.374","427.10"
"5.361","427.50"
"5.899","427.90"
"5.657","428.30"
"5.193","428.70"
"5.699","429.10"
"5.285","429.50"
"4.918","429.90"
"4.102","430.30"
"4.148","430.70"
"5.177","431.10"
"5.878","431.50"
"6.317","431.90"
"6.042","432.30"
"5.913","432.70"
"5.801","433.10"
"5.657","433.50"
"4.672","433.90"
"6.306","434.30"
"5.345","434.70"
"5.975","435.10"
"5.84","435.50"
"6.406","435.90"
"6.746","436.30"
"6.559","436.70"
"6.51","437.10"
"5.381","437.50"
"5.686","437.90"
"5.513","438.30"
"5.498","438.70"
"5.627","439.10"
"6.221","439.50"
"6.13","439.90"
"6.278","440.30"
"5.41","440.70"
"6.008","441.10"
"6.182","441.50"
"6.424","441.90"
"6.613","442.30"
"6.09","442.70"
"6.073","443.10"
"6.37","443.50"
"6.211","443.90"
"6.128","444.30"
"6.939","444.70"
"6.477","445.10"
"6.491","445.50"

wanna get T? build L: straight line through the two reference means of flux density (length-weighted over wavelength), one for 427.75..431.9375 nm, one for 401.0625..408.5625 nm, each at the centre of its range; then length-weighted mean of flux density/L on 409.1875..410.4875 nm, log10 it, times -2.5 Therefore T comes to 0.23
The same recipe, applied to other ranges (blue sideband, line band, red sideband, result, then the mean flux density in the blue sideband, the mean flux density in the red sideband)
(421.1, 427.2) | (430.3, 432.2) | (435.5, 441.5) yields 0.13 mag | 5.86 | 6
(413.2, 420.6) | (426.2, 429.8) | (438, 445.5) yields 0.04 mag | 5.6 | 6.13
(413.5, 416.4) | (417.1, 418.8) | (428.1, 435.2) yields 0.04 mag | 5.76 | 5.44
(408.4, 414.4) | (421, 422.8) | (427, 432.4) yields -0.11 mag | 5.18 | 5.35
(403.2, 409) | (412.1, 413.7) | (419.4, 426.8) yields 0.06 mag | 5.37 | 5.83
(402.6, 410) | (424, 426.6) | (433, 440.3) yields -0.07 mag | 5.28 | 5.89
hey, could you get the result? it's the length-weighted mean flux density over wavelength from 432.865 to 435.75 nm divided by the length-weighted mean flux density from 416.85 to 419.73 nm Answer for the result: 1.0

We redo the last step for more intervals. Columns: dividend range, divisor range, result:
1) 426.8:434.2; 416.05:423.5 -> 0.96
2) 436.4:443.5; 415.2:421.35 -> 1.08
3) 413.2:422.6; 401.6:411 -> 1.07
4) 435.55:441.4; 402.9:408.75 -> 1.12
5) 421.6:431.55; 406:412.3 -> 1.09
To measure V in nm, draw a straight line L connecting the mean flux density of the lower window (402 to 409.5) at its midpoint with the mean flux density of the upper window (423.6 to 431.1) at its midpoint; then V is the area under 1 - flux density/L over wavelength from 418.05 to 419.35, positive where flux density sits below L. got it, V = -0.08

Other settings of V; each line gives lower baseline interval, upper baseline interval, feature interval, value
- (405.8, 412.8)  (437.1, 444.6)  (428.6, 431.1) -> 0.35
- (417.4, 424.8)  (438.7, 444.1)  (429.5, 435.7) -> 0.50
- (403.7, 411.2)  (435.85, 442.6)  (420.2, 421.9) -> -0.13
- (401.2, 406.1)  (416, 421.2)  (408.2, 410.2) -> 0.24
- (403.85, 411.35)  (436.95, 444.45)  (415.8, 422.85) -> -0.22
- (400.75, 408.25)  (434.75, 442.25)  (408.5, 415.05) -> 0.44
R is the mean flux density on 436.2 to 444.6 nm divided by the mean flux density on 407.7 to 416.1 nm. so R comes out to 1.1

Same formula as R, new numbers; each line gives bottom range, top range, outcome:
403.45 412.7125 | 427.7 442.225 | 1.10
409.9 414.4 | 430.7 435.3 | 1.09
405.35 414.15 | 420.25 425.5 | 1.13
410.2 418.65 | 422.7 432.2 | 1.03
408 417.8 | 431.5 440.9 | 1.11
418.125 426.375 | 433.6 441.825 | 1.02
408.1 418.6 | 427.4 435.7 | 1.03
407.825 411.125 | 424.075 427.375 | 1.21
